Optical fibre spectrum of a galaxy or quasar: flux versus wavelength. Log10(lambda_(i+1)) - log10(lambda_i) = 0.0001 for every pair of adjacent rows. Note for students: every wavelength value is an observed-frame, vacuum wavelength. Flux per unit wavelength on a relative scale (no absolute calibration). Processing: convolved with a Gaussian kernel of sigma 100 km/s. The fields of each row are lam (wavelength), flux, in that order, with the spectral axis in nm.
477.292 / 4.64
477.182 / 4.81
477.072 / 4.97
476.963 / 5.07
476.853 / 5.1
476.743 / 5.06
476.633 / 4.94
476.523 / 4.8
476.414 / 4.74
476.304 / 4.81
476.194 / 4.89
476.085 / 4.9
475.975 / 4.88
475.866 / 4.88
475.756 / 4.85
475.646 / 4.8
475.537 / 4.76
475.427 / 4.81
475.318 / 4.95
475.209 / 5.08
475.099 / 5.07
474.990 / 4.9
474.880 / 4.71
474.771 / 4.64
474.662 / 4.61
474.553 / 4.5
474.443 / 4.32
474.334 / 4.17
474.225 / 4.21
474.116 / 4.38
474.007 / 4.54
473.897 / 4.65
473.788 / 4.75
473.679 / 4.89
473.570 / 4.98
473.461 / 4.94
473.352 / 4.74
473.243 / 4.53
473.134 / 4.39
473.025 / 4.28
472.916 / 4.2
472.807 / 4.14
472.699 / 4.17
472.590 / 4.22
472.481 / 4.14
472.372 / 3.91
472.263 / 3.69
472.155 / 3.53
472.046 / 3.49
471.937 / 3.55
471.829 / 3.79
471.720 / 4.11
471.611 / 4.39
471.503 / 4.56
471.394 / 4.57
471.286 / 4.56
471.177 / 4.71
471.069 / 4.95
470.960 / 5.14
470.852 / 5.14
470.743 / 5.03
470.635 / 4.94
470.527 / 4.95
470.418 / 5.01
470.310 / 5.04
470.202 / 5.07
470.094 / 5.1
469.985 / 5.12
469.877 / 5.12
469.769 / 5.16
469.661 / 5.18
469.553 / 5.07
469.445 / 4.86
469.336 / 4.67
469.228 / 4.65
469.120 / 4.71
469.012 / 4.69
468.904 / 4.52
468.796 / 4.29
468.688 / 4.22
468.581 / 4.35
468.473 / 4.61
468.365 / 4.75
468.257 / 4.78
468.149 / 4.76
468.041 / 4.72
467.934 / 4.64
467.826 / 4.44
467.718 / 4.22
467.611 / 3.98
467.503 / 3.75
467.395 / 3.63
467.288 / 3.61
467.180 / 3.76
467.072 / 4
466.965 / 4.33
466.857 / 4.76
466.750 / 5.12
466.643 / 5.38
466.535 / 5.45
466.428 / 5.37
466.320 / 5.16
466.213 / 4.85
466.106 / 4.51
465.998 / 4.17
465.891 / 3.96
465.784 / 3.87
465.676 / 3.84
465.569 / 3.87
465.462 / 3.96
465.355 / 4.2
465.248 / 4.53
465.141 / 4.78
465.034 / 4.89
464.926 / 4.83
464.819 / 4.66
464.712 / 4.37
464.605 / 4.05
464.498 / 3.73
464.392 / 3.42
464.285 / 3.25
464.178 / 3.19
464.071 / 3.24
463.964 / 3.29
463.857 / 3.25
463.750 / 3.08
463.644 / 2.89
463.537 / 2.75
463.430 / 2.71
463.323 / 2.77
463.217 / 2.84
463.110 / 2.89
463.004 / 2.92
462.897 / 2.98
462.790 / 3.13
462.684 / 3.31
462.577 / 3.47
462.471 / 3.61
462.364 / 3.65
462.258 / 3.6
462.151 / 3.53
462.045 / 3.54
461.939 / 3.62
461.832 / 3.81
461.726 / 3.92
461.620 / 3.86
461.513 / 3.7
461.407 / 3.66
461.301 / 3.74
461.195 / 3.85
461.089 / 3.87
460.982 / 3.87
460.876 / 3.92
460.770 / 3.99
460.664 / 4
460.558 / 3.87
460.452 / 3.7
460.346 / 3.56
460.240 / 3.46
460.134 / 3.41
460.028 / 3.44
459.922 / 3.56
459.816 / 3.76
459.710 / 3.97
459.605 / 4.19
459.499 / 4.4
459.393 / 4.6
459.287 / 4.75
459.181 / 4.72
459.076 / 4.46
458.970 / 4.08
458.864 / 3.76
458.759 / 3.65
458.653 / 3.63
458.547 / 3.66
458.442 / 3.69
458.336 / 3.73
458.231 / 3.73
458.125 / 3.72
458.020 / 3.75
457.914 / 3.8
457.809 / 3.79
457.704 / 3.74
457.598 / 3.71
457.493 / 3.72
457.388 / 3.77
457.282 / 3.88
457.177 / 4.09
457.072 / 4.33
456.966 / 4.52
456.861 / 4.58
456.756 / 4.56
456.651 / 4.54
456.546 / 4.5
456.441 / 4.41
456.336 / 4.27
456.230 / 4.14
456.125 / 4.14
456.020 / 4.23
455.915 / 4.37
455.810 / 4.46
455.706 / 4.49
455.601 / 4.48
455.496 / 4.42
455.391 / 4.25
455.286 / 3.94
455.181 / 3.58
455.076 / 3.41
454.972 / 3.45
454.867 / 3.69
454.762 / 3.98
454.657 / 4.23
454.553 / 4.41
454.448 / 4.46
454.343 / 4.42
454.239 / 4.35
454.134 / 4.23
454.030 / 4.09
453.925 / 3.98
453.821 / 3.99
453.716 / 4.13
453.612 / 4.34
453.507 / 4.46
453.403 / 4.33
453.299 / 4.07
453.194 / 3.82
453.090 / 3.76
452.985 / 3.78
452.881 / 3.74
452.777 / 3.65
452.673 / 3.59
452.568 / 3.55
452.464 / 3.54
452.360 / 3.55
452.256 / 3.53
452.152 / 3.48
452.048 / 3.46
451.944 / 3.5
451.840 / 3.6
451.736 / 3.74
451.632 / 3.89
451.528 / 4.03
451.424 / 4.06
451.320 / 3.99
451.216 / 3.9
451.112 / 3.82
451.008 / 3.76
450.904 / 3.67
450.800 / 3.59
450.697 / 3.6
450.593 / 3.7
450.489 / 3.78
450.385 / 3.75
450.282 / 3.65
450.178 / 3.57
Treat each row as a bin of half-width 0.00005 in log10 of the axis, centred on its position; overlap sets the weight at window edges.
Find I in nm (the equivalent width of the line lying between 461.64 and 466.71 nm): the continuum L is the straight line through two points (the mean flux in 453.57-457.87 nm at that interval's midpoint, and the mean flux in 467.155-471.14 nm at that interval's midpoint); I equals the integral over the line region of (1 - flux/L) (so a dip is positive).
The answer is 0.76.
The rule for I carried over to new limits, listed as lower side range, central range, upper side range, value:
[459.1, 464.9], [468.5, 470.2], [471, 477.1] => -0.239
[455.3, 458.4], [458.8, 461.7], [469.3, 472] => 0.247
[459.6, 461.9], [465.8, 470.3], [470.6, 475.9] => -0.445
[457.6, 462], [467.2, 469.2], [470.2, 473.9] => -0.036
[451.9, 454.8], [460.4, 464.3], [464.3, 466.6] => 0.758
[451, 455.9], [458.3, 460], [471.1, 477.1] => 0.035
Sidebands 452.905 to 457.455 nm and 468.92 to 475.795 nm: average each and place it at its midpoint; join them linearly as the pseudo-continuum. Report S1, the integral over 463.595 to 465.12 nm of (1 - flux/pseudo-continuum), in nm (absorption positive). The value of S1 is 0.23 nm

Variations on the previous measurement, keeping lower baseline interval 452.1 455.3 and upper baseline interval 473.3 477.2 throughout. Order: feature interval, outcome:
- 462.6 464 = 0.427 nm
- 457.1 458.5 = 0.102 nm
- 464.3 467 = -0.041 nm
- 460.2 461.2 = 0.093 nm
